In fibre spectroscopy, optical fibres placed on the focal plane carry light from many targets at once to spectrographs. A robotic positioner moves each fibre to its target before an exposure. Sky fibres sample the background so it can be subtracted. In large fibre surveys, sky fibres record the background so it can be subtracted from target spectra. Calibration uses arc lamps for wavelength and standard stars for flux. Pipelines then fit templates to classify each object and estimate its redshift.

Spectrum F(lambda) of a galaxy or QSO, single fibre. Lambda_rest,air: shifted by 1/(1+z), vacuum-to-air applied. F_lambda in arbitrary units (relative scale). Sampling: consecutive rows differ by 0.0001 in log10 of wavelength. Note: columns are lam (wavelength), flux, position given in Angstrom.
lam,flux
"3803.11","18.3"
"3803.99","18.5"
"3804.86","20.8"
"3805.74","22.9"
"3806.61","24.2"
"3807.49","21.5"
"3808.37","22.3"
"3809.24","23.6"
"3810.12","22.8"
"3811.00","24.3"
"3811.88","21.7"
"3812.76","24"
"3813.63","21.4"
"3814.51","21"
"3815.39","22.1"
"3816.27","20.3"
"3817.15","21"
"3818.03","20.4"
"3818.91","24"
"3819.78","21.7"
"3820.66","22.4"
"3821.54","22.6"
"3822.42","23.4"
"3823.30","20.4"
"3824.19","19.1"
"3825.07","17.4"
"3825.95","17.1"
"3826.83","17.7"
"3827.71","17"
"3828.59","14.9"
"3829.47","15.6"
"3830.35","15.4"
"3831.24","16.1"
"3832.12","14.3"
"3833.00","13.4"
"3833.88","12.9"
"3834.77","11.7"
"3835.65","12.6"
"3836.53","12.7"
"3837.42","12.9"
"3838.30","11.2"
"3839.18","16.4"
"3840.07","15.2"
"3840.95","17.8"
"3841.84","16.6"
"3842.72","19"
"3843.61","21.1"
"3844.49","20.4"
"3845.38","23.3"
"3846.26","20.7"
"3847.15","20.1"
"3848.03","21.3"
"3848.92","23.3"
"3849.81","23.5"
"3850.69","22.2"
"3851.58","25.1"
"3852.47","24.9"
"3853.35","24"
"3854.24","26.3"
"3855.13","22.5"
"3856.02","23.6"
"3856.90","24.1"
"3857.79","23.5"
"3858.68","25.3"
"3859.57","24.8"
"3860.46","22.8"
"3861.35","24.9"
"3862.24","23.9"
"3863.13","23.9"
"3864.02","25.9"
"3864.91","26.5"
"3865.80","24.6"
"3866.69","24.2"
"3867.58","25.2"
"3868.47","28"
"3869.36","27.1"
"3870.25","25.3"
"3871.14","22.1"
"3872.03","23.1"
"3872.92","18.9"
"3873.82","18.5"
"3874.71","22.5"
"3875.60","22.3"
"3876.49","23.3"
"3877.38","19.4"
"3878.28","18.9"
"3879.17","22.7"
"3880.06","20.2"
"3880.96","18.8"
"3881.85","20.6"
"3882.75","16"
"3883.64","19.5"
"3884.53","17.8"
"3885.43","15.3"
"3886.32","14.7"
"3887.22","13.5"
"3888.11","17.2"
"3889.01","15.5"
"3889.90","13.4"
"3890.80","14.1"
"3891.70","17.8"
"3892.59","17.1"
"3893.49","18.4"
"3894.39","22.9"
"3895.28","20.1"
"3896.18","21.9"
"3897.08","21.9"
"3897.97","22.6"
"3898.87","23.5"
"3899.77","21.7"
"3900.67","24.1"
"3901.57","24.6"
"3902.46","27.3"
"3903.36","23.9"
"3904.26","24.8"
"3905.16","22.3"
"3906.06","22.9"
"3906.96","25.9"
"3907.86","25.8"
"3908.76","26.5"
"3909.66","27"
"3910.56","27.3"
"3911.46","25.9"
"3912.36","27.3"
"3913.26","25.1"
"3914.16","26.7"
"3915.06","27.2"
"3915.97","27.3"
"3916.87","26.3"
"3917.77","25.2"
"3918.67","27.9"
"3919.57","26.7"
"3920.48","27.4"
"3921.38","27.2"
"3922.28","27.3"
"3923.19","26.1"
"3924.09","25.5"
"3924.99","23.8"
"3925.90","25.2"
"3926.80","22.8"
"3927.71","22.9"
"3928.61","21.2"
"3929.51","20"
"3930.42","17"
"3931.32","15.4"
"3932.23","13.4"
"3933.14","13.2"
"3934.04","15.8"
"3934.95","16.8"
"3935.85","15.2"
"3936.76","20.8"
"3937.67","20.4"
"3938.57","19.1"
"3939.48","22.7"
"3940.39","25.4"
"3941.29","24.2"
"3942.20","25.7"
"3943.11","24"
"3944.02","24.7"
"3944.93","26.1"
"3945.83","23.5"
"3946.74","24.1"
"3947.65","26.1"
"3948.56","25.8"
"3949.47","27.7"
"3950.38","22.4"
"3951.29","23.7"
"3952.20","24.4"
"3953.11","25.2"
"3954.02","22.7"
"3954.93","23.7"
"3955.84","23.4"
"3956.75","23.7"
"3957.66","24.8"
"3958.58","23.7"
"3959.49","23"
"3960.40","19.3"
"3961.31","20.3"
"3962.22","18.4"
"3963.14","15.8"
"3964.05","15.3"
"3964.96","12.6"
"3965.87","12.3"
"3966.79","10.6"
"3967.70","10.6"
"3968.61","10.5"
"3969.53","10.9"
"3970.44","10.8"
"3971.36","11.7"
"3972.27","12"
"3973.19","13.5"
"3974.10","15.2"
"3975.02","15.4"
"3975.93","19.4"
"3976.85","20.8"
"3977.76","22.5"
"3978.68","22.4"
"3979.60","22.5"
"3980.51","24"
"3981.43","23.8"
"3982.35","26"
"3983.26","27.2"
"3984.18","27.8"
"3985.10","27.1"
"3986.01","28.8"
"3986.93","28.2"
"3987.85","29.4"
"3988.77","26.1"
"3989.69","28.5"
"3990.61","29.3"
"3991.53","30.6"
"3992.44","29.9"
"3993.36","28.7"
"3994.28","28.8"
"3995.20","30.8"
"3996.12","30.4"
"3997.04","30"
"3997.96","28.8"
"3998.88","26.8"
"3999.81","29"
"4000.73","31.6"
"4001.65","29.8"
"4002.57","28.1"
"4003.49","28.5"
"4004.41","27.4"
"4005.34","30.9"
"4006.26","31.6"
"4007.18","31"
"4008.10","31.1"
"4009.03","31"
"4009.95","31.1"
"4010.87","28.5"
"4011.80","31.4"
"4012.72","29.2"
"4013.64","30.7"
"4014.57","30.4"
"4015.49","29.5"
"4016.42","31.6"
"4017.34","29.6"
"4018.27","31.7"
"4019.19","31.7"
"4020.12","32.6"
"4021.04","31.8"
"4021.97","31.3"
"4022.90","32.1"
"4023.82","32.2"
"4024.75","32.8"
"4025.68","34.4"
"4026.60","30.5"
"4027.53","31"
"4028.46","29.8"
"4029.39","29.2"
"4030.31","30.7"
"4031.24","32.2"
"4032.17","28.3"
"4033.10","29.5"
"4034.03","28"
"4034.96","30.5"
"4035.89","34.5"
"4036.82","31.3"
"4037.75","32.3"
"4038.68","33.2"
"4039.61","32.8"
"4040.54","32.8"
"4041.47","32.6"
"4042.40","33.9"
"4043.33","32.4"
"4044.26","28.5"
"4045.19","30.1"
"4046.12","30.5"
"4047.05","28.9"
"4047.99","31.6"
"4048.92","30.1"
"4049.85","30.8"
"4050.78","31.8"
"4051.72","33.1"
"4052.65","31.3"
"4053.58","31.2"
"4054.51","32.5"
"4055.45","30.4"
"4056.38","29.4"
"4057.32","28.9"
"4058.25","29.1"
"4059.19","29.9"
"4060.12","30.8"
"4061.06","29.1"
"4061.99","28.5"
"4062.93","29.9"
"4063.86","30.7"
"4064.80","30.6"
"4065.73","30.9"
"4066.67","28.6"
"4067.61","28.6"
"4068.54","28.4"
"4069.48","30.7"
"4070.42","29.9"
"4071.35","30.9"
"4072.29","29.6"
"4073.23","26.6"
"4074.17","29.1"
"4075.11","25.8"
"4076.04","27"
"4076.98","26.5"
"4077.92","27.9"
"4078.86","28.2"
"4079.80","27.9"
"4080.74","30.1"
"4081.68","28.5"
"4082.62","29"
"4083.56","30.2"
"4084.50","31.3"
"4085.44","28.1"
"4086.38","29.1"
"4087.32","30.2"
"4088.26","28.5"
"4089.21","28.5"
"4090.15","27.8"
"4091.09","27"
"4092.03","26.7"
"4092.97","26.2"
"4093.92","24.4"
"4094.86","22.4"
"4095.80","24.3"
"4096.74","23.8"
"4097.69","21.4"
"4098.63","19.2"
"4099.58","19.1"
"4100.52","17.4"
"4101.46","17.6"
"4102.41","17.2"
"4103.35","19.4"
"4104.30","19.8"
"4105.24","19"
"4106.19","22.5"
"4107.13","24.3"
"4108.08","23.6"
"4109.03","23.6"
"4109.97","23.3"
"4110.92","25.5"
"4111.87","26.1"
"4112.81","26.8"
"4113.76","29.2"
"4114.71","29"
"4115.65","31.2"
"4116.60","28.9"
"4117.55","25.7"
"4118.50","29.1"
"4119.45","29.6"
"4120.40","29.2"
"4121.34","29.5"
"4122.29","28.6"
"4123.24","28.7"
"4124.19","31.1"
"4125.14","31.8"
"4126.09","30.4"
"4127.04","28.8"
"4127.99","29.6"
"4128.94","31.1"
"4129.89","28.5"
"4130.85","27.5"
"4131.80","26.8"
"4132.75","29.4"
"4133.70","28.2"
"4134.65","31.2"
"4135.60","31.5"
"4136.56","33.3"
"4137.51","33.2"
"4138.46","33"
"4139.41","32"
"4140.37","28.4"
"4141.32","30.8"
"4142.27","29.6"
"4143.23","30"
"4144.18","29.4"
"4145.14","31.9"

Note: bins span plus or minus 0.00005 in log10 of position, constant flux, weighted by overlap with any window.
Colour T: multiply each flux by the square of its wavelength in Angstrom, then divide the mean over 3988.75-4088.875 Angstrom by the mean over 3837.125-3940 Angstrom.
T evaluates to 1.49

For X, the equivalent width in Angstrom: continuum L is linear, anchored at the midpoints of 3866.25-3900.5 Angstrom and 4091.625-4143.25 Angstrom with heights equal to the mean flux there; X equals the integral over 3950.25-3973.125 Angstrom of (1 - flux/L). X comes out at 4.49 Angstrom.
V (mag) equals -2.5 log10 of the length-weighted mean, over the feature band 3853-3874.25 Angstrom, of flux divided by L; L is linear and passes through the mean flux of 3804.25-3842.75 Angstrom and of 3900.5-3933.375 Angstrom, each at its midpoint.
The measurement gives -0.14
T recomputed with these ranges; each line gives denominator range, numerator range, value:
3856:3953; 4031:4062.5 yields 1.47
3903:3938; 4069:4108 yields 1.20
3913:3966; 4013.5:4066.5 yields 1.45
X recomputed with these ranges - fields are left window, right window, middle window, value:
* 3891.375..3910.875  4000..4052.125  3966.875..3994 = 6.3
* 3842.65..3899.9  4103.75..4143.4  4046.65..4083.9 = -4.0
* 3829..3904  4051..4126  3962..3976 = 6.2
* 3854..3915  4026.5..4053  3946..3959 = 0.9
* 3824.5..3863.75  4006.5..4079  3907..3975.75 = 9.0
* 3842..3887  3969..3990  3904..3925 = -4.1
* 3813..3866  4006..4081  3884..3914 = 2.2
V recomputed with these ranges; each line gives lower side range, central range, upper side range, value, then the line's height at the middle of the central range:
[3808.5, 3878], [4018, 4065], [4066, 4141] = -0.20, 25.7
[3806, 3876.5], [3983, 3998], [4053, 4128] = -0.17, 24.7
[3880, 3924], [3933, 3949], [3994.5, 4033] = 0.15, 25.3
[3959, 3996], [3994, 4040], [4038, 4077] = -0.20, 25.6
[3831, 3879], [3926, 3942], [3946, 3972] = 0.02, 19.8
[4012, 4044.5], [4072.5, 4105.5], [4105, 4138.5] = 0.16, 29.4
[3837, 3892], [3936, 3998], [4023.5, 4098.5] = 0.14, 25.4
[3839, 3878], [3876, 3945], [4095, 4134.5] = 0.07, 23.3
